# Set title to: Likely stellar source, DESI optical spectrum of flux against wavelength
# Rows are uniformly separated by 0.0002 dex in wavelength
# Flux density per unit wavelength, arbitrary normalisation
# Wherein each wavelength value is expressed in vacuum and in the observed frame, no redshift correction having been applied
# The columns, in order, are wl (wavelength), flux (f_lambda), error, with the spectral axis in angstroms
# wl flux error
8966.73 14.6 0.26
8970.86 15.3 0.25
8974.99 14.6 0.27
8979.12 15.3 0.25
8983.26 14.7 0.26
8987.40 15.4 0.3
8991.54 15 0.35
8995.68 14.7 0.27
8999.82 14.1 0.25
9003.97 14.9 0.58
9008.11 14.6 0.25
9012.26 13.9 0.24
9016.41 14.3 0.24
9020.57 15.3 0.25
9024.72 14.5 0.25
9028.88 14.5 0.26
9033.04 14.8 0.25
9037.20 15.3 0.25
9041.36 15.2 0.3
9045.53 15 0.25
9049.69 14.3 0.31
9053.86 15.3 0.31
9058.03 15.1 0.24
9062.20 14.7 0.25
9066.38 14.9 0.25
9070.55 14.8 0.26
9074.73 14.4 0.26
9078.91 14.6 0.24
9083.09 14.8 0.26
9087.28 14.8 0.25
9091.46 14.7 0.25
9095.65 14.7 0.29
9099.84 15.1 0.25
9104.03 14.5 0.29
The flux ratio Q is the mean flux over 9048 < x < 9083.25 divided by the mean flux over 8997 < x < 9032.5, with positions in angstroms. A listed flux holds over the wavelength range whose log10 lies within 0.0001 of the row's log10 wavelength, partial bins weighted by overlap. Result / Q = 1.02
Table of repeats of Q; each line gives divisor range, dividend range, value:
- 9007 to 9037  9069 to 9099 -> 1.01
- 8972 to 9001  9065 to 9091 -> 0.99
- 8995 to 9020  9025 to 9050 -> 1.03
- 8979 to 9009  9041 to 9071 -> 1.01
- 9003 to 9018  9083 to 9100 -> 1.03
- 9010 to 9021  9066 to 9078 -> 1.02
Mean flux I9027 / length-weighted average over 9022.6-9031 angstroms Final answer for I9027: 14.5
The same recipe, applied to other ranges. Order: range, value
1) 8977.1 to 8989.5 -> 15.1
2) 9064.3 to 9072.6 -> 14.9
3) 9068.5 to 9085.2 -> 14.6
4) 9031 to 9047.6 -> 15.1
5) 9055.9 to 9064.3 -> 14.9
